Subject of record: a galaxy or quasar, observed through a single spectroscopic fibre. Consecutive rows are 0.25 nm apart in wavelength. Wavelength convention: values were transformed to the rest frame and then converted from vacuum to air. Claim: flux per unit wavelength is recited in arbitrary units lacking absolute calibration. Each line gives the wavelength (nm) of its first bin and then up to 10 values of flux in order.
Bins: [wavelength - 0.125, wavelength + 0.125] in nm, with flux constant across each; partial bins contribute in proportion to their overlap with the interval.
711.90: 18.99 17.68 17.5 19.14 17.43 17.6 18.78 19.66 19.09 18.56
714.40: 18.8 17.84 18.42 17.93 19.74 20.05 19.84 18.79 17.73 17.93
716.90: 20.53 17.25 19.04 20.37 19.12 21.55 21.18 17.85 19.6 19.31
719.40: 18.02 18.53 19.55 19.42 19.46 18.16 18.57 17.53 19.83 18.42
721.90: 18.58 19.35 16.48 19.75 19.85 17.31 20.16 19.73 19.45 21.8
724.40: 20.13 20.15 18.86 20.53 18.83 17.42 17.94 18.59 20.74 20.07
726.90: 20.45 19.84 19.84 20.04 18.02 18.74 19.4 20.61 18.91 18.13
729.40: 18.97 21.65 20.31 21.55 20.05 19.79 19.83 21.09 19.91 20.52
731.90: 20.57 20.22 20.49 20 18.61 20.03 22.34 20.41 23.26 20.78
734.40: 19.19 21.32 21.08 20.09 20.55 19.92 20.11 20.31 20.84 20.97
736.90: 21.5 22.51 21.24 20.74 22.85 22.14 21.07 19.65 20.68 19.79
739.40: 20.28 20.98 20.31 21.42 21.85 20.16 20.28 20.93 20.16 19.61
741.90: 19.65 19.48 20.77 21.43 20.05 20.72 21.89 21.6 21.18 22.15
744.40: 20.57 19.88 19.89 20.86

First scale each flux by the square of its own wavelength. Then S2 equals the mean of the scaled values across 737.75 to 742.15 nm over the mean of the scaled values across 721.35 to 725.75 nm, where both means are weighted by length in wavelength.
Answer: 1.1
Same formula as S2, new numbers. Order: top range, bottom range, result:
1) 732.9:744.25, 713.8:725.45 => 1.15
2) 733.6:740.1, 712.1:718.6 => 1.17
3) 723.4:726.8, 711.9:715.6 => 1.09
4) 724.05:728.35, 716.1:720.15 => 1.04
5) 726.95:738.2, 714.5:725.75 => 1.11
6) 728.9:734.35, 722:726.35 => 1.08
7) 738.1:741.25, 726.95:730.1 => 1.09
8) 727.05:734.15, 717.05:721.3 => 1.09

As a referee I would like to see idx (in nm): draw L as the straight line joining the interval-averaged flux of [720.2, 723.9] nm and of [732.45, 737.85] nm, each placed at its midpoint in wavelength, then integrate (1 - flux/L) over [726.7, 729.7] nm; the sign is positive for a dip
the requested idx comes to 0.04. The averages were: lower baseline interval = 18.8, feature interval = 19.5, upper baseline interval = 20.8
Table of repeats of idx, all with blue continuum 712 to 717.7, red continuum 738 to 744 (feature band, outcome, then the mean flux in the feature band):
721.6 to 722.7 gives 0.04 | 18.4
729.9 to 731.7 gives -0.04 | 20.4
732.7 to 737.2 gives -0.11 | 20.7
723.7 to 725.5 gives -0.05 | 20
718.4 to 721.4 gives 0.03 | 18.9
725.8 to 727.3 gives -0.01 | 19.6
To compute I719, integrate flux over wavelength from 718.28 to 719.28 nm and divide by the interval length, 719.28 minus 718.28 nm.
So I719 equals 19.5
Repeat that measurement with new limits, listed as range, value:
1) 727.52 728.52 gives 19.1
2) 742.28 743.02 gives 20.8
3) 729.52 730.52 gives 20.9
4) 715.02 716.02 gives 19.4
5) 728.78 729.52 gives 18.7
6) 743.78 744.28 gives 21.7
